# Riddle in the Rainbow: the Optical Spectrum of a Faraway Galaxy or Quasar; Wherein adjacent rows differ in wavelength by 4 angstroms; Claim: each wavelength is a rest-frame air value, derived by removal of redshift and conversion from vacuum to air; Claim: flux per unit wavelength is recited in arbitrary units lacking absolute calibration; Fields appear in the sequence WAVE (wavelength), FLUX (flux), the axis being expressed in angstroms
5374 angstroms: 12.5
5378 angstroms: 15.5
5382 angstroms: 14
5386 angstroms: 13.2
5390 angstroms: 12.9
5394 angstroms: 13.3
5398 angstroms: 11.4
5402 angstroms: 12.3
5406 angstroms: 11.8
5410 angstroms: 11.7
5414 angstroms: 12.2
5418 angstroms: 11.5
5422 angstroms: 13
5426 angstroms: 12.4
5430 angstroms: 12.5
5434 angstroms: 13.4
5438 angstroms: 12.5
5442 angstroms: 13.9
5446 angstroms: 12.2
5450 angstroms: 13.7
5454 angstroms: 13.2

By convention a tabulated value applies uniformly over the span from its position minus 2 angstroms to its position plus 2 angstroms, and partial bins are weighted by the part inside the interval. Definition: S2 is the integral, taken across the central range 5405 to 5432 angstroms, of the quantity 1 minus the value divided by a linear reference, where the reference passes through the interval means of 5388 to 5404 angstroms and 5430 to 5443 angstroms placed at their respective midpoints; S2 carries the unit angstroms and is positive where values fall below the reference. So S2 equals 1.37 angstroms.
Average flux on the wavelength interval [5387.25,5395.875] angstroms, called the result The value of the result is 13.1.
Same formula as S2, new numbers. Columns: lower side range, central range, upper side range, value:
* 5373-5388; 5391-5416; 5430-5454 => 2.7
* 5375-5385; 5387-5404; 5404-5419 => 0.8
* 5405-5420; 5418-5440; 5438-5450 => -0.3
